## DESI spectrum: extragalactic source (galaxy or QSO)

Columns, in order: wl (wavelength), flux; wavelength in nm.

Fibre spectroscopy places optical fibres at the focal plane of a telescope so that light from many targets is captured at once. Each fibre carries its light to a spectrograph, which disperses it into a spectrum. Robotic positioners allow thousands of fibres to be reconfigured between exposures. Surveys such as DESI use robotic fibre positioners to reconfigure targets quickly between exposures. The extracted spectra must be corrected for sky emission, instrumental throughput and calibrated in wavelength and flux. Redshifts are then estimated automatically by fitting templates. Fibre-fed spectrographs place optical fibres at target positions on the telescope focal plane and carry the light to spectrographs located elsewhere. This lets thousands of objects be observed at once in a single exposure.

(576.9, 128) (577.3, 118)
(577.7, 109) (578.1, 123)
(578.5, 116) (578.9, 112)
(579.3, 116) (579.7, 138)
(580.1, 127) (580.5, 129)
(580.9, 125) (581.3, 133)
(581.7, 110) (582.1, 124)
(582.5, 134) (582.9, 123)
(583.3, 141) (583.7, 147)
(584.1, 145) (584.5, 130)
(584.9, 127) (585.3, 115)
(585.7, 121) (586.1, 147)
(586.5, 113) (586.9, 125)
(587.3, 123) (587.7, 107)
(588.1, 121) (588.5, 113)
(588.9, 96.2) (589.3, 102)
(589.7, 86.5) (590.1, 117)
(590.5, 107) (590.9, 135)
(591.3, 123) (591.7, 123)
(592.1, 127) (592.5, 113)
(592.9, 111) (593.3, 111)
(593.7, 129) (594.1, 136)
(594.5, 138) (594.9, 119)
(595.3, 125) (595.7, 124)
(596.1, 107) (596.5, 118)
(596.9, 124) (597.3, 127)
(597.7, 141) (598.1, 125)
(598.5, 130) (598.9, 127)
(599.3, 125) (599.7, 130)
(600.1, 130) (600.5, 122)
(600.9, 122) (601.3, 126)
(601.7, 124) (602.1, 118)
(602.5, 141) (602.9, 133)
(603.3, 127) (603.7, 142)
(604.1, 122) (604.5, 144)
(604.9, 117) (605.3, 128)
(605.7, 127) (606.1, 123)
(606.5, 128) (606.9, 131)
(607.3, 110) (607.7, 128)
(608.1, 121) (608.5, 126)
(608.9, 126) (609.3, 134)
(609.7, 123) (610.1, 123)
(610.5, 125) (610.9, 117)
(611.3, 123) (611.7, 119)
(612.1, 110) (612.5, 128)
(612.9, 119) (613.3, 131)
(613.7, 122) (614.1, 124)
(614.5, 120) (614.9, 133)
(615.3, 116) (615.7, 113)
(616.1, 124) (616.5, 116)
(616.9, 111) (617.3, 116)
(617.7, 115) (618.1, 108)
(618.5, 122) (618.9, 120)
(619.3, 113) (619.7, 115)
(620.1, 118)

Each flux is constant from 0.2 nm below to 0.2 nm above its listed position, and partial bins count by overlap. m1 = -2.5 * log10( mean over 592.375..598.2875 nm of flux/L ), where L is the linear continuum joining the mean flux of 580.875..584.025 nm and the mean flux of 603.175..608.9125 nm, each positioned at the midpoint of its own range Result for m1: 0.04 mag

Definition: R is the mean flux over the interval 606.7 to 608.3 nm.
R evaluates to 122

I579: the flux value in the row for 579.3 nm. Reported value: 116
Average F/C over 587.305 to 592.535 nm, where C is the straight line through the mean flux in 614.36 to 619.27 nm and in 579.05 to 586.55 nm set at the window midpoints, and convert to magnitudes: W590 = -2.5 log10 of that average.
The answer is 0.12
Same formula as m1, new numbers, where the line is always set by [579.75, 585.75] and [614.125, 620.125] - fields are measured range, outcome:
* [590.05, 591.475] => 0.05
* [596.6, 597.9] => -0.05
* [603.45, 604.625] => -0.11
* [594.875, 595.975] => 0.02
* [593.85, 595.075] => -0.05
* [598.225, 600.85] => -0.03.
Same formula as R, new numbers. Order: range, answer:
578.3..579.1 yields 114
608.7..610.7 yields 126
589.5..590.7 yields 104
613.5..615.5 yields 123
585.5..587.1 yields 127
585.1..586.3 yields 128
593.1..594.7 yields 129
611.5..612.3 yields 114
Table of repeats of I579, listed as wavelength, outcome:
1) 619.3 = 113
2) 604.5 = 144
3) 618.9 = 120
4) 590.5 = 107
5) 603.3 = 127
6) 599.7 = 130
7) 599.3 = 125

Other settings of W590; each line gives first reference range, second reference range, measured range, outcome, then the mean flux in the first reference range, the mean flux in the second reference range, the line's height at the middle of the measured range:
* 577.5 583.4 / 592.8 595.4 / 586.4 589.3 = 0.10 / 124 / 125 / 124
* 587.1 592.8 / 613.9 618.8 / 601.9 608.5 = -0.10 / 114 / 118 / 116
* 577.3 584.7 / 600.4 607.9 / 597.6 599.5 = -0.02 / 127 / 127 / 127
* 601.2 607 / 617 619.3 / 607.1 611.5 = 0.01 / 129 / 116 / 124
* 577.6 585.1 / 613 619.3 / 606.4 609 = -0.03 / 127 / 119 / 121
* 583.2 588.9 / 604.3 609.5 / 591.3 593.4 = 0.07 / 125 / 126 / 126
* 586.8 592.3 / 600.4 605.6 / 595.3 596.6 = 0.03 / 115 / 128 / 121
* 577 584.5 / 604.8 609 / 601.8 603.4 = -0.04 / 126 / 124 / 125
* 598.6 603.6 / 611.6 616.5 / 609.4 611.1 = 0.00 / 127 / 121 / 123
